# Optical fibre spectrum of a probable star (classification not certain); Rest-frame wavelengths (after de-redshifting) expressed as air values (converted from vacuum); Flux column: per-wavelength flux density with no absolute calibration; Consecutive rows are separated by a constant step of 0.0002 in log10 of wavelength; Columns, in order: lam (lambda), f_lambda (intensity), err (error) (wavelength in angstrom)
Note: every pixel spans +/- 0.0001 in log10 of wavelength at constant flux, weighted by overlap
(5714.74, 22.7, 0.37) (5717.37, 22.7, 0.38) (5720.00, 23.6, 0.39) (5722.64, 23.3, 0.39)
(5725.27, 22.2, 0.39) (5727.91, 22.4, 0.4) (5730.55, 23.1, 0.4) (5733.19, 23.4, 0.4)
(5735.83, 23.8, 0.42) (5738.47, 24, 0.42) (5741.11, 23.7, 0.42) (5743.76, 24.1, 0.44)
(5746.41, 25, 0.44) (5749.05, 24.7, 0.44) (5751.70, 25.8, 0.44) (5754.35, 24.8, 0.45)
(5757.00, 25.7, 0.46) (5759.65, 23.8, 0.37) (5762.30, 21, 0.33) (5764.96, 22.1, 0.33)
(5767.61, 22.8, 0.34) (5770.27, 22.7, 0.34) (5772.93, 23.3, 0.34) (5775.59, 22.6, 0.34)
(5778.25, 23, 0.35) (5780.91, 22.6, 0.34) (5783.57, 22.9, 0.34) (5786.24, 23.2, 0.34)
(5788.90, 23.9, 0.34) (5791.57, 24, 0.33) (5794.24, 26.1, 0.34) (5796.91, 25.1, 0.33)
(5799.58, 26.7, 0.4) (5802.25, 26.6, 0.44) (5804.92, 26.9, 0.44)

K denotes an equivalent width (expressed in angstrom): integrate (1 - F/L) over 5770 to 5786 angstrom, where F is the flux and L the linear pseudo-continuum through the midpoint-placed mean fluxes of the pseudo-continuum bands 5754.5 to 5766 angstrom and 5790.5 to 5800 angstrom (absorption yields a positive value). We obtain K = 0.98 angstrom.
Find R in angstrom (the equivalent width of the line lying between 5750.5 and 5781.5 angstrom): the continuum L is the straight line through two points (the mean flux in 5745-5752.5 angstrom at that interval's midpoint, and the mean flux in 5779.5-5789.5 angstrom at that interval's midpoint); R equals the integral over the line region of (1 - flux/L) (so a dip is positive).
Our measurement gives 1.0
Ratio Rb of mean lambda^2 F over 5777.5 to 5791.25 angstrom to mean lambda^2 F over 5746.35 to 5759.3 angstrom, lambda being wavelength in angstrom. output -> 0.9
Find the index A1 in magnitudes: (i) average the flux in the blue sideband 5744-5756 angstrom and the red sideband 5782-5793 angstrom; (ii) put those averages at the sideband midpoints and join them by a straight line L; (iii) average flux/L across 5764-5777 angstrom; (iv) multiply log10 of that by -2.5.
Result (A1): 0.07 mag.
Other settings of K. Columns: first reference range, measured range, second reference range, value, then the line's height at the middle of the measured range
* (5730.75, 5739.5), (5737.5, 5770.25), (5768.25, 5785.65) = -0.9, 23.3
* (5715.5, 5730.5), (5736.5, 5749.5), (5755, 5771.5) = -0.7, 23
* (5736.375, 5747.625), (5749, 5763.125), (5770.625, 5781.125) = -0.4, 23.6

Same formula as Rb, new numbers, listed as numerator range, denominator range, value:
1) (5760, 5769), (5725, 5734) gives 0.98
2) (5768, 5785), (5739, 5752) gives 0.94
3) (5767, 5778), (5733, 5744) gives 0.97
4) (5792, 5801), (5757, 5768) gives 1.14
